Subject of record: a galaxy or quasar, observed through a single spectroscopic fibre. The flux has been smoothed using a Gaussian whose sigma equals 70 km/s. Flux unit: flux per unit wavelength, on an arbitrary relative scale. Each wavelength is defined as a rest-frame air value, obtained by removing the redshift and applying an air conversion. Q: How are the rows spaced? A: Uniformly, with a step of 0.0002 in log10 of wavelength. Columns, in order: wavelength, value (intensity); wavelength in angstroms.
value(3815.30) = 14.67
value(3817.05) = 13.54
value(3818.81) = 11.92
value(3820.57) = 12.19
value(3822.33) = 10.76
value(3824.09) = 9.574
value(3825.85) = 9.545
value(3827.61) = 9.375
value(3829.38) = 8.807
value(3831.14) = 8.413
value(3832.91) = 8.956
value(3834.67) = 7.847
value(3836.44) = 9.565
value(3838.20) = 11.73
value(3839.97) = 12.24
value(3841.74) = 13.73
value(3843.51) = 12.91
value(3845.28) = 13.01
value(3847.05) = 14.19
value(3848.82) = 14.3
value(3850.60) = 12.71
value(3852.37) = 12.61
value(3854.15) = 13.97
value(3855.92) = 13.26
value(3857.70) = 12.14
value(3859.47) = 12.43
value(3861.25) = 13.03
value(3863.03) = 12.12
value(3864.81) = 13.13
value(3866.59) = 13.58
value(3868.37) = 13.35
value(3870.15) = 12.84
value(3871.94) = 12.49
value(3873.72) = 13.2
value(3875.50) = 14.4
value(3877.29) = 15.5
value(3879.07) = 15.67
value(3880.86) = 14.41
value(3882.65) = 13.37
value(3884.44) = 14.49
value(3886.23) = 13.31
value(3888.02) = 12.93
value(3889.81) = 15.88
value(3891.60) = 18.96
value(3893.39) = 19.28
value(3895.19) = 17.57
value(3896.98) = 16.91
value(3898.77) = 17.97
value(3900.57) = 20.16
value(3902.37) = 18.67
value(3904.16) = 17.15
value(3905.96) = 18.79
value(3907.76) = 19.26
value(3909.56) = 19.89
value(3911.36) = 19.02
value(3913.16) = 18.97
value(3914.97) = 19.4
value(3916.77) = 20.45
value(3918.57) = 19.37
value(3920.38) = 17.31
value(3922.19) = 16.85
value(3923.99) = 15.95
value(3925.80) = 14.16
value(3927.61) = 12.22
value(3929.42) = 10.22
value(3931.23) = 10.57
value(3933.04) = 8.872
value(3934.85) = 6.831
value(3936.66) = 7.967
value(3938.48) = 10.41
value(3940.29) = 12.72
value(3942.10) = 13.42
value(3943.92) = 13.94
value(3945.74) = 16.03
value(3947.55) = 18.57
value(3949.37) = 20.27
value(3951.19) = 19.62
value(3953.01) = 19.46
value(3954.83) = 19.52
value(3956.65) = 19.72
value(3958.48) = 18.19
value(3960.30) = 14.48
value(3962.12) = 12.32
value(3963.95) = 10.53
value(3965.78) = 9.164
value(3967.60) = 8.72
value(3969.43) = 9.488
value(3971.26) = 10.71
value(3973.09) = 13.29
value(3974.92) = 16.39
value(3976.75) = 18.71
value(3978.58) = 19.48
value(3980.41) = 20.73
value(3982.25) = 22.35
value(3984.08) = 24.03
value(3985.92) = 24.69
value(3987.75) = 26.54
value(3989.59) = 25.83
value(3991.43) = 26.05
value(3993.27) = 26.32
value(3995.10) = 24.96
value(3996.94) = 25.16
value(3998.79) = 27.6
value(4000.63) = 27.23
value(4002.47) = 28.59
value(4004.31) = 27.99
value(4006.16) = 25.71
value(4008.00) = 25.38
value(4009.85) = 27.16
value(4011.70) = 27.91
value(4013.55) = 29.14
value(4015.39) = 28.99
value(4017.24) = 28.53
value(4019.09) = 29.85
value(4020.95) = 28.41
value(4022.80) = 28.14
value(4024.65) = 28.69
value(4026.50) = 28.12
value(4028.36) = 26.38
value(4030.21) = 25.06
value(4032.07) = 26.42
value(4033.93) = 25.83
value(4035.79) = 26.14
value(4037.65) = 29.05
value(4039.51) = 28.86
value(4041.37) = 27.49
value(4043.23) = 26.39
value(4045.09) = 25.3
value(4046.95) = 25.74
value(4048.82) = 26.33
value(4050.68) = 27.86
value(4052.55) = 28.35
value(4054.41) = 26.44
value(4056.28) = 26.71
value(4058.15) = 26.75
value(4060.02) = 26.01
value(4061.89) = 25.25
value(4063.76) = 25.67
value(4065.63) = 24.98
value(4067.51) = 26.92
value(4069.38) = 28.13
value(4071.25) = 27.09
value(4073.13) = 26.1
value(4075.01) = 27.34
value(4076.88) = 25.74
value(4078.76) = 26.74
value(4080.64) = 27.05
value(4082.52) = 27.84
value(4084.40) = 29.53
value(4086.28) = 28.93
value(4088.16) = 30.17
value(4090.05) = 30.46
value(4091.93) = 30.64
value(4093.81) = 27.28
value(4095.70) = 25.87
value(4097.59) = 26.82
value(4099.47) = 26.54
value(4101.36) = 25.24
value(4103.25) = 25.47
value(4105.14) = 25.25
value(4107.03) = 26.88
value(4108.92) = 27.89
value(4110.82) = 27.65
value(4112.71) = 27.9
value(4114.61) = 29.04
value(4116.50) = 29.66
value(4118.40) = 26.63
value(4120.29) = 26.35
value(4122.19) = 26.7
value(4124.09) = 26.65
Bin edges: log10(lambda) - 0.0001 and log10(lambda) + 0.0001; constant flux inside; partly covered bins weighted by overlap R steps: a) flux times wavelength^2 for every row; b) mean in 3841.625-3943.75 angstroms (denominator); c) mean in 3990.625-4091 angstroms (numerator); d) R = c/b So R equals 2.0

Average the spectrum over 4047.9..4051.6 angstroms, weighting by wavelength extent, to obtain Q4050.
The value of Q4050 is 27.1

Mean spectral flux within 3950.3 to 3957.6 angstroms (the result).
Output 19.6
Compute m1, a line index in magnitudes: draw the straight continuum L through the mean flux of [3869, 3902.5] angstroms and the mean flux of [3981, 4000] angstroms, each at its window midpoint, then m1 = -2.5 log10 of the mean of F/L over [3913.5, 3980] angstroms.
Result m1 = 0.39 mag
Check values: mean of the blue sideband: 15.6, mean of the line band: 14.7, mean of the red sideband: 25.3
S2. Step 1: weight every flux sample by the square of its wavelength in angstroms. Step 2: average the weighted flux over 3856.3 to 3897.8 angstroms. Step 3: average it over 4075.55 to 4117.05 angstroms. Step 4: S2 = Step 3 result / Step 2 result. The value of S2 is 2.15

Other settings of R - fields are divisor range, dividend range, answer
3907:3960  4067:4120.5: 1.89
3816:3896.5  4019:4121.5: 2.34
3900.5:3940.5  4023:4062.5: 1.86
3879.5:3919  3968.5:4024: 1.45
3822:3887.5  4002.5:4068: 2.40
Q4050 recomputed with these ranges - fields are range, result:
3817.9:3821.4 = 12.1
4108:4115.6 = 28.1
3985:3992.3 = 25.8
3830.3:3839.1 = 9.31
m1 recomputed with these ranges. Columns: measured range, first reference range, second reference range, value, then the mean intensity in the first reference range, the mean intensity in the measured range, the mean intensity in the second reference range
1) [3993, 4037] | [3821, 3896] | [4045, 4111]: -0.19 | 12.9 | 27.3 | 27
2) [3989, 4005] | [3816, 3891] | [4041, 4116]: -0.22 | 12.5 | 26.6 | 27.1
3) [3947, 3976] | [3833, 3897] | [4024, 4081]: 0.32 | 13.6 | 15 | 26.7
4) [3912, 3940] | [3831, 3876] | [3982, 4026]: 0.34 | 12.4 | 14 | 27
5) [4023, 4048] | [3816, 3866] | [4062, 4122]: -0.13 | 11.7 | 26.9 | 27.3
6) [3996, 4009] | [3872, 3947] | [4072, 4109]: -0.24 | 15.4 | 26.8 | 27.4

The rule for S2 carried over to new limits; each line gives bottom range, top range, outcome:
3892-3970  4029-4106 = 1.85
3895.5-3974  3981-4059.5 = 1.83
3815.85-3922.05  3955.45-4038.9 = 1.71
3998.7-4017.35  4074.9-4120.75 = 1.04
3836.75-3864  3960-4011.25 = 1.74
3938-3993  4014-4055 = 1.63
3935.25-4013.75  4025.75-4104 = 1.44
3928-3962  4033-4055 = 1.97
